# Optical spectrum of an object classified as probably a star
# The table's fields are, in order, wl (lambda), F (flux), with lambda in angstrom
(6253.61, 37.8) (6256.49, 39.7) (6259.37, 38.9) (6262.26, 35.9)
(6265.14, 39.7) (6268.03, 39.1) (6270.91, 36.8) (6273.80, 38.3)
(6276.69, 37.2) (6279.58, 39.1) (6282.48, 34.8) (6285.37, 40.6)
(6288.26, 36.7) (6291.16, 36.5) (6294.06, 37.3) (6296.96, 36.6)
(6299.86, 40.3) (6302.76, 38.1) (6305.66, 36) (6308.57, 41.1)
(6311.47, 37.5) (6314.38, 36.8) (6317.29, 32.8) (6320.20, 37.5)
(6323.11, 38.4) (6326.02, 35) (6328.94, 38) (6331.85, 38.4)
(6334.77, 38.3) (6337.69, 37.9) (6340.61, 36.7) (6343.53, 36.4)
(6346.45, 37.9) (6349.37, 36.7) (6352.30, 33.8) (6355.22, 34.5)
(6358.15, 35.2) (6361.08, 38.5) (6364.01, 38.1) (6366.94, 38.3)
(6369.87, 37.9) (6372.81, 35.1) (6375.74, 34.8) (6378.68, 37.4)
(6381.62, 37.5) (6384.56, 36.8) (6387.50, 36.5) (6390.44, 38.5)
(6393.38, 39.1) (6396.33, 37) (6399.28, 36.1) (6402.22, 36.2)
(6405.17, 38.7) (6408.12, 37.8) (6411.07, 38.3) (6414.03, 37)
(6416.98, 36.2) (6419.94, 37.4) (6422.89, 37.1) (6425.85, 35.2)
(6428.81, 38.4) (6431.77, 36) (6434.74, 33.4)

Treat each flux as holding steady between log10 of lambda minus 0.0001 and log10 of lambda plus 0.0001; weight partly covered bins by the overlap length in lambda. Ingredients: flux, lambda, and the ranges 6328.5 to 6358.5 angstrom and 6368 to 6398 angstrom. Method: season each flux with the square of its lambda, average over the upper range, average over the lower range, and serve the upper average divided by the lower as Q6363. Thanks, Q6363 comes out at 1.02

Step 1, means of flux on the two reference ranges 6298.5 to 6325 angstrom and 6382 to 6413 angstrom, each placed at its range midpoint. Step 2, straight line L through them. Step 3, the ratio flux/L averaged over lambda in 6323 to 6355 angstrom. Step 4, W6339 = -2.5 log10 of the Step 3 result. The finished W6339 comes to 0.019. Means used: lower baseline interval 37.6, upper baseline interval 37.5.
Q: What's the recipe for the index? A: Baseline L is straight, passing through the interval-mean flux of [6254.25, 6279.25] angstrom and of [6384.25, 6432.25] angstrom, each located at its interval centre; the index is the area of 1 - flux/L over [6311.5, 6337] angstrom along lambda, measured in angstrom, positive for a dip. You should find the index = 0.58 angstrom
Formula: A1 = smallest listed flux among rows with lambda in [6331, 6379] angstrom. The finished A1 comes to 33.8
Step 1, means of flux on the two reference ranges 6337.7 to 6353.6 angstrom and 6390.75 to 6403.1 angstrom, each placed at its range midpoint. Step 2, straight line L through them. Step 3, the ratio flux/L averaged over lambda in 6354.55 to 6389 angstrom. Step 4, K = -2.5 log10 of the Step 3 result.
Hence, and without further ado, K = 0.00 mag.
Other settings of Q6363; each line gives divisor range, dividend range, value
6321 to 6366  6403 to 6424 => 1.04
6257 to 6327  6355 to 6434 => 1.02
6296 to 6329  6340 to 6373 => 1.00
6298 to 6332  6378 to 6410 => 1.02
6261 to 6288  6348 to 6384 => 0.99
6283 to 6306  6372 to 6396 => 1.01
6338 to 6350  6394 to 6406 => 1.02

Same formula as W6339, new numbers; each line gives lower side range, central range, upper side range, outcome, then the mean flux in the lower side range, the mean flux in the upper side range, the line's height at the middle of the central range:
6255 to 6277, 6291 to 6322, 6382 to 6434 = 0.02 mag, 38.3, 37.1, 37.9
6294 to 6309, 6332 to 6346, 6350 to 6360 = -0.05 mag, 38.1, 34.8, 35.8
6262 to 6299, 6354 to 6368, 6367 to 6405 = 0.01 mag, 37.7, 37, 37.2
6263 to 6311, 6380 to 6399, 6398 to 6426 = -0.01 mag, 38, 37.1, 37.3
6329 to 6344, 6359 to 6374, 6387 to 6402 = 0.00 mag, 37.7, 37.4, 37.5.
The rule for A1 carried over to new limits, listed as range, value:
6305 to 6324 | 32.8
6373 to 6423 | 34.8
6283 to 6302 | 36.5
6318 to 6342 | 35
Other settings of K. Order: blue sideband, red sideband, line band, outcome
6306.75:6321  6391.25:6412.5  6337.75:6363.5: 0.03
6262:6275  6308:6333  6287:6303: 0.00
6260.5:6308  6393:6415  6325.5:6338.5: 0.00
